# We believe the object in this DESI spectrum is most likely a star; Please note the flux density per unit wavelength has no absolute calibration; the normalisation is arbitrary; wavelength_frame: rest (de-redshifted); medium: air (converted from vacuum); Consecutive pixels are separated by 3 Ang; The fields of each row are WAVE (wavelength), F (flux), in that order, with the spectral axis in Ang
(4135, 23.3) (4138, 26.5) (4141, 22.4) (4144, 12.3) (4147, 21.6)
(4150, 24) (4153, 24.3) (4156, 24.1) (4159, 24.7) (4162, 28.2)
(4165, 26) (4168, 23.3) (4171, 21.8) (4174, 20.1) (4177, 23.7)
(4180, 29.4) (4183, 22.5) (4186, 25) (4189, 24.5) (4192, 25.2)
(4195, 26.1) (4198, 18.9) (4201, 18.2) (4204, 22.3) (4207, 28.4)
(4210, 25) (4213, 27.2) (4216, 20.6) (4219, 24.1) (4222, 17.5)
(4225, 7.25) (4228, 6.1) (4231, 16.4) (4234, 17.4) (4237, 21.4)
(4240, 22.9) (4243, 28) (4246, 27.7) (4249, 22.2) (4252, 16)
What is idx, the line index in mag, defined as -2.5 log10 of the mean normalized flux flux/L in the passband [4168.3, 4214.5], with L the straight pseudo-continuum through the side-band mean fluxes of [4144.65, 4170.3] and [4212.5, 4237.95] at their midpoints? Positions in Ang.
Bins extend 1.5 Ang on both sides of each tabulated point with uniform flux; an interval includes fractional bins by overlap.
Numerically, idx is -0.169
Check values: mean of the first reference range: 24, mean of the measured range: 23.9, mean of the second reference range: 17.1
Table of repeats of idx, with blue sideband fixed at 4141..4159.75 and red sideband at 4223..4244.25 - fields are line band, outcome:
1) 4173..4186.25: -0.20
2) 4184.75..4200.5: -0.21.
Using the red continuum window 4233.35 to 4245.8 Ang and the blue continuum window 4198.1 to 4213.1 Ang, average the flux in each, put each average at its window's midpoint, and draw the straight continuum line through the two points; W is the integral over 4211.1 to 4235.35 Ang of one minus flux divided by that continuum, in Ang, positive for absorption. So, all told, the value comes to 6.4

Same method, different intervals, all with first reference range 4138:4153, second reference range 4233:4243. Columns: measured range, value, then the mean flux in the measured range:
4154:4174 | -2.9 Ang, 24.3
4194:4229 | 2.2 Ang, 20.3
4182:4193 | -1.5 Ang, 24.3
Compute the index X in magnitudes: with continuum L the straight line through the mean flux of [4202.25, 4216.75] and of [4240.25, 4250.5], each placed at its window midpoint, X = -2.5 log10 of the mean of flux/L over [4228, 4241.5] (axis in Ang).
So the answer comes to 0.37 mag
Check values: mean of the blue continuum 24.8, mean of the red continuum 25.6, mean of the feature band 18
